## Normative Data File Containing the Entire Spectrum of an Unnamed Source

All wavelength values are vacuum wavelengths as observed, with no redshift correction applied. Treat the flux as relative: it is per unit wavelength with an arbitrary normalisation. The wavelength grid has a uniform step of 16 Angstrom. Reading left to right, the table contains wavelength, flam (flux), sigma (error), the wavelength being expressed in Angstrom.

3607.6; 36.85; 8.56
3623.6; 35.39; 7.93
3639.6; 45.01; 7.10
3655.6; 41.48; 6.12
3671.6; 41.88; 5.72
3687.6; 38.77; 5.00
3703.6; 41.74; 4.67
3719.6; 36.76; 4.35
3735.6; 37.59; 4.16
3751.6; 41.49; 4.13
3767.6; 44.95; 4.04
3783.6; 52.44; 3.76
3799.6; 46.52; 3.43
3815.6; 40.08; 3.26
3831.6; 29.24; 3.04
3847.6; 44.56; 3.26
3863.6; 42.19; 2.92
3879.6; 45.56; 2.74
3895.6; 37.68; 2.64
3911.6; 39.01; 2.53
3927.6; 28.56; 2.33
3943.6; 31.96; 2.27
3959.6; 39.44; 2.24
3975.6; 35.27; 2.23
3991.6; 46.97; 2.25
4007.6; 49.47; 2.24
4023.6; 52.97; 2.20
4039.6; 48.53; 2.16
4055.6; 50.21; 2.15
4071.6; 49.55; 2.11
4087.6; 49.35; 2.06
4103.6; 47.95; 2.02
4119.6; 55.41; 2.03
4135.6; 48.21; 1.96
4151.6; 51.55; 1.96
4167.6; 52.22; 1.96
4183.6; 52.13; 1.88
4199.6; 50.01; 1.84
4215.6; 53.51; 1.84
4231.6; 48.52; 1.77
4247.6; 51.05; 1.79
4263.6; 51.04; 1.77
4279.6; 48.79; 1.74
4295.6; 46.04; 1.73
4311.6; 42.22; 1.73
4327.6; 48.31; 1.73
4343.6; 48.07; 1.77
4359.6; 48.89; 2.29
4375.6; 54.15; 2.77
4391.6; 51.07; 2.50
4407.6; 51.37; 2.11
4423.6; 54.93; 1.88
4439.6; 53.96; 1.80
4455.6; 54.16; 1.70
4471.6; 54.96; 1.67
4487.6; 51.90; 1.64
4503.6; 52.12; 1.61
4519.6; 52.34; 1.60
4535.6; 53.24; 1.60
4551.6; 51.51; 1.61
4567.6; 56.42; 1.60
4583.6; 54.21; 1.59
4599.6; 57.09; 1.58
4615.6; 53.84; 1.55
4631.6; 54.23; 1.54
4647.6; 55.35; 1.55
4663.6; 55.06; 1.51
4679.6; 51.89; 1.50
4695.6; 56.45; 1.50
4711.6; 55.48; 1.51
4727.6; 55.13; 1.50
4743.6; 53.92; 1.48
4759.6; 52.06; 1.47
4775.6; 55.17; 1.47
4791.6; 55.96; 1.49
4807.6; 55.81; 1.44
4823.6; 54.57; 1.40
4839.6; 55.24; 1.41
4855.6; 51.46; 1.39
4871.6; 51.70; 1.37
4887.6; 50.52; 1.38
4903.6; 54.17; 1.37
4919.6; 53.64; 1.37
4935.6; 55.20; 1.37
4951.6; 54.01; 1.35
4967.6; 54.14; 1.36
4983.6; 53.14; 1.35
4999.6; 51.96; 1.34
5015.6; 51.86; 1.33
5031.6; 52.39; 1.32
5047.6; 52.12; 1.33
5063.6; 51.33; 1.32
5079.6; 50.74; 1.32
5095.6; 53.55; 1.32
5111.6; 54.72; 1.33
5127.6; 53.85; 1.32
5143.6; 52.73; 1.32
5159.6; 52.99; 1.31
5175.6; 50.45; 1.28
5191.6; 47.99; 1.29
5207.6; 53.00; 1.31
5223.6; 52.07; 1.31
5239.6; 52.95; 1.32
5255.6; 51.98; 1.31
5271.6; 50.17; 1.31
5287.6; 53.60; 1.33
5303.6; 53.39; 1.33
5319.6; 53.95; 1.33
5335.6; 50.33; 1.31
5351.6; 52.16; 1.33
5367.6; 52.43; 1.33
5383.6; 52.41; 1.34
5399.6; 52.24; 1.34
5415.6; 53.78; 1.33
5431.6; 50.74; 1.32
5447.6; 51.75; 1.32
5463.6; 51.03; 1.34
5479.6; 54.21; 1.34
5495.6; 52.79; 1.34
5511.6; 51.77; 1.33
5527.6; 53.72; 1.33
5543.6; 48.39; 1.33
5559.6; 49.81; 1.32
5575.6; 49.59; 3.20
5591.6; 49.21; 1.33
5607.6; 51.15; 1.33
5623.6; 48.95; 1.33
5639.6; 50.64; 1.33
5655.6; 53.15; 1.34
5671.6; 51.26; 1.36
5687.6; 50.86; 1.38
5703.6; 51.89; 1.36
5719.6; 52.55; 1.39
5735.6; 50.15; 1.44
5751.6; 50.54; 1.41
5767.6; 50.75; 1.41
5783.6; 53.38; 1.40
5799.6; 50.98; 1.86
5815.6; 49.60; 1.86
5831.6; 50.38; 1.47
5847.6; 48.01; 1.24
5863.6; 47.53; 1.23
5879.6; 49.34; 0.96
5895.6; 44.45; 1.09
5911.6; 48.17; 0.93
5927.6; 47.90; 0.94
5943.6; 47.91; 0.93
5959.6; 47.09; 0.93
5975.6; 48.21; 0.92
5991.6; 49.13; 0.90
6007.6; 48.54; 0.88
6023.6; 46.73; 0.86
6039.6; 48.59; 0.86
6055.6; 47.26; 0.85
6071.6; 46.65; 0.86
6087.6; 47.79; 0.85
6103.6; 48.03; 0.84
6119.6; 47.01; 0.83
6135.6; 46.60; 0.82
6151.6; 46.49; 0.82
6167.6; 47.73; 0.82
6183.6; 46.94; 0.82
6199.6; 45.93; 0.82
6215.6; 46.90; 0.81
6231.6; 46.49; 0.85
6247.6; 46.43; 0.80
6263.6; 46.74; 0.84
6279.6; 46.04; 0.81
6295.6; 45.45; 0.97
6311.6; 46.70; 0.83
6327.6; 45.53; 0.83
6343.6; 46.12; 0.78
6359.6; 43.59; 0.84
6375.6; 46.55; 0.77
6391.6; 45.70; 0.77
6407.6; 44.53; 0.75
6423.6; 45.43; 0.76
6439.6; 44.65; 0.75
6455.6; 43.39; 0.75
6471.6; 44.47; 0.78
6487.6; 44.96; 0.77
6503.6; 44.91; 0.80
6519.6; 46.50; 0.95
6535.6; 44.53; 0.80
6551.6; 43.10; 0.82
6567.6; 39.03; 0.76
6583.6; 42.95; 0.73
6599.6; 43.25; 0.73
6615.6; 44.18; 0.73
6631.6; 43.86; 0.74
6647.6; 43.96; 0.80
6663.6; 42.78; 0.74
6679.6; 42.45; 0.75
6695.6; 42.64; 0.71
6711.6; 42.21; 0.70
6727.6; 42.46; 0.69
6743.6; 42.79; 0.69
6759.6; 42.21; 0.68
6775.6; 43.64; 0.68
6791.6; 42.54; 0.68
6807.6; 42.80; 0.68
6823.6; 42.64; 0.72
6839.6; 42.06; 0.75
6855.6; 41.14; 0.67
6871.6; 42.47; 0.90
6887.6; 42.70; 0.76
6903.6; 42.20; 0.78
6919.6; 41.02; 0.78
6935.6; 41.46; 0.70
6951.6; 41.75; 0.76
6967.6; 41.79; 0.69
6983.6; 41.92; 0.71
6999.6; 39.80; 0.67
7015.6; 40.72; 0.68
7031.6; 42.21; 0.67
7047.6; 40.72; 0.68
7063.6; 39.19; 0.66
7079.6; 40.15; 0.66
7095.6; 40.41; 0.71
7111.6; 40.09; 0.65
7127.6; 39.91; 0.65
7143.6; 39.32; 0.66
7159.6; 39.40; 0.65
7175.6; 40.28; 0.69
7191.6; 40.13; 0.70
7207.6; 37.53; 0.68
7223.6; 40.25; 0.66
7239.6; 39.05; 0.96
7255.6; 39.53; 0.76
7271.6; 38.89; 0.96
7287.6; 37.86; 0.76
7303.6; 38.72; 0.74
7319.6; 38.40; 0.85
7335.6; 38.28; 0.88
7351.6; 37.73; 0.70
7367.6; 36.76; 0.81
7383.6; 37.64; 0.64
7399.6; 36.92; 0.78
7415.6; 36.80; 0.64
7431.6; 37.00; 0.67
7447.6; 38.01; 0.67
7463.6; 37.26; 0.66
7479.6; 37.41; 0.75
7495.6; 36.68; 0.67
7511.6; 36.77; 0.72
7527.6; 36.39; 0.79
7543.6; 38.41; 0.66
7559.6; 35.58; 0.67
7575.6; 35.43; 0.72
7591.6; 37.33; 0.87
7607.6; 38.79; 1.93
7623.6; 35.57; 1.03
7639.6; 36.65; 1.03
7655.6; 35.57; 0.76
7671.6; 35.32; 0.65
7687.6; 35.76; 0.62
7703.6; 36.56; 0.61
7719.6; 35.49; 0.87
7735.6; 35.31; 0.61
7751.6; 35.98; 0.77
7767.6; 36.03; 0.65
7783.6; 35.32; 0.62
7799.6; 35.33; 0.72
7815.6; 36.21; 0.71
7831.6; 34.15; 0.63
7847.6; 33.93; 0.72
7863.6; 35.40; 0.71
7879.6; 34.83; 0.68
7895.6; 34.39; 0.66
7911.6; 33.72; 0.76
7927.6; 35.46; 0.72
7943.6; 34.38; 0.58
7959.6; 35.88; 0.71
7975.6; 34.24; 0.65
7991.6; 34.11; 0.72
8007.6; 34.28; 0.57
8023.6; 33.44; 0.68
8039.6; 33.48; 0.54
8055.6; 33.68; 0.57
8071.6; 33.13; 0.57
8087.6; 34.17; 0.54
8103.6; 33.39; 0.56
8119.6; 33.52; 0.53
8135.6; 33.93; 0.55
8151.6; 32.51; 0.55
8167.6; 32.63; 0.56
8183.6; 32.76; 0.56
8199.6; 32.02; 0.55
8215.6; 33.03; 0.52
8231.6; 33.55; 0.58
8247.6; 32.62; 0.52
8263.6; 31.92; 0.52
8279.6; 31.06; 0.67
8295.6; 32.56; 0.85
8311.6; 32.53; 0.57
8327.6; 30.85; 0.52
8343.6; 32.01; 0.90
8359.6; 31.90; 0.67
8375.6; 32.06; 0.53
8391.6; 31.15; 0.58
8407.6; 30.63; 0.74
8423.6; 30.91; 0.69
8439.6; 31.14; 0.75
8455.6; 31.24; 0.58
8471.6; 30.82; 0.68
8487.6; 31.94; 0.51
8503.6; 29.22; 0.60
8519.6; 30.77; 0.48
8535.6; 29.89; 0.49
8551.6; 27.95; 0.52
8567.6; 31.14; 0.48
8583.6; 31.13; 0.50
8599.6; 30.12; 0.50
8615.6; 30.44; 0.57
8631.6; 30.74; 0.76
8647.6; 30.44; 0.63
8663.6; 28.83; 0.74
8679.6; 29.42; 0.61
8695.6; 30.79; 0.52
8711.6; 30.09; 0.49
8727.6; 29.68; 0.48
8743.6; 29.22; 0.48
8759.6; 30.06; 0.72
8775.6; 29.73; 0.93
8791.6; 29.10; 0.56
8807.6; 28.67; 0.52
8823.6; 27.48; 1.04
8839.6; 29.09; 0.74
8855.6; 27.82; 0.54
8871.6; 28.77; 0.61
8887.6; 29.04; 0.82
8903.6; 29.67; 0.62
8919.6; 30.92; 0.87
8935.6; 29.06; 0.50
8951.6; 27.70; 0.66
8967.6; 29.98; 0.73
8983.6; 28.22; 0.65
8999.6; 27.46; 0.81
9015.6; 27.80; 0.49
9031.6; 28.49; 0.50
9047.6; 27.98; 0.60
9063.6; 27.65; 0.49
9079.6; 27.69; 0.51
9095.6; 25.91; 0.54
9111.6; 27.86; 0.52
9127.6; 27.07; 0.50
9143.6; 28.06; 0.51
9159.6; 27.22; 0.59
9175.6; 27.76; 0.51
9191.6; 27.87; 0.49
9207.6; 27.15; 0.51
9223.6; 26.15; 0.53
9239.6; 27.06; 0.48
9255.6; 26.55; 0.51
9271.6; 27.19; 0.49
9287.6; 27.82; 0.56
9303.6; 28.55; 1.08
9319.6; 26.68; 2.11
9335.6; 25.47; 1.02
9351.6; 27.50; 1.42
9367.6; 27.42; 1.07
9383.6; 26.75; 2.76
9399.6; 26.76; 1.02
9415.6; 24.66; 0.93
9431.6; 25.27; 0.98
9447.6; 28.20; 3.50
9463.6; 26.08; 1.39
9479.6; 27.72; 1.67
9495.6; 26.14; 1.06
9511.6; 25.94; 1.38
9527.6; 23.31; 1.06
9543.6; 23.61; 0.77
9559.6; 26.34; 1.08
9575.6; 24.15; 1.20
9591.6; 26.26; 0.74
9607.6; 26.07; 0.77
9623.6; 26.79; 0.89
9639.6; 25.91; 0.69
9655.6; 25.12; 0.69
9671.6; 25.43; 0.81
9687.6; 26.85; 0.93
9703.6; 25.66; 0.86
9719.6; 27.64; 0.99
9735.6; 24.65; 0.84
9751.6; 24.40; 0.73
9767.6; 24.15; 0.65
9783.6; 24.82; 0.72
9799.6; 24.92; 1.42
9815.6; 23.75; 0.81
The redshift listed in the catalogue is 0.000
